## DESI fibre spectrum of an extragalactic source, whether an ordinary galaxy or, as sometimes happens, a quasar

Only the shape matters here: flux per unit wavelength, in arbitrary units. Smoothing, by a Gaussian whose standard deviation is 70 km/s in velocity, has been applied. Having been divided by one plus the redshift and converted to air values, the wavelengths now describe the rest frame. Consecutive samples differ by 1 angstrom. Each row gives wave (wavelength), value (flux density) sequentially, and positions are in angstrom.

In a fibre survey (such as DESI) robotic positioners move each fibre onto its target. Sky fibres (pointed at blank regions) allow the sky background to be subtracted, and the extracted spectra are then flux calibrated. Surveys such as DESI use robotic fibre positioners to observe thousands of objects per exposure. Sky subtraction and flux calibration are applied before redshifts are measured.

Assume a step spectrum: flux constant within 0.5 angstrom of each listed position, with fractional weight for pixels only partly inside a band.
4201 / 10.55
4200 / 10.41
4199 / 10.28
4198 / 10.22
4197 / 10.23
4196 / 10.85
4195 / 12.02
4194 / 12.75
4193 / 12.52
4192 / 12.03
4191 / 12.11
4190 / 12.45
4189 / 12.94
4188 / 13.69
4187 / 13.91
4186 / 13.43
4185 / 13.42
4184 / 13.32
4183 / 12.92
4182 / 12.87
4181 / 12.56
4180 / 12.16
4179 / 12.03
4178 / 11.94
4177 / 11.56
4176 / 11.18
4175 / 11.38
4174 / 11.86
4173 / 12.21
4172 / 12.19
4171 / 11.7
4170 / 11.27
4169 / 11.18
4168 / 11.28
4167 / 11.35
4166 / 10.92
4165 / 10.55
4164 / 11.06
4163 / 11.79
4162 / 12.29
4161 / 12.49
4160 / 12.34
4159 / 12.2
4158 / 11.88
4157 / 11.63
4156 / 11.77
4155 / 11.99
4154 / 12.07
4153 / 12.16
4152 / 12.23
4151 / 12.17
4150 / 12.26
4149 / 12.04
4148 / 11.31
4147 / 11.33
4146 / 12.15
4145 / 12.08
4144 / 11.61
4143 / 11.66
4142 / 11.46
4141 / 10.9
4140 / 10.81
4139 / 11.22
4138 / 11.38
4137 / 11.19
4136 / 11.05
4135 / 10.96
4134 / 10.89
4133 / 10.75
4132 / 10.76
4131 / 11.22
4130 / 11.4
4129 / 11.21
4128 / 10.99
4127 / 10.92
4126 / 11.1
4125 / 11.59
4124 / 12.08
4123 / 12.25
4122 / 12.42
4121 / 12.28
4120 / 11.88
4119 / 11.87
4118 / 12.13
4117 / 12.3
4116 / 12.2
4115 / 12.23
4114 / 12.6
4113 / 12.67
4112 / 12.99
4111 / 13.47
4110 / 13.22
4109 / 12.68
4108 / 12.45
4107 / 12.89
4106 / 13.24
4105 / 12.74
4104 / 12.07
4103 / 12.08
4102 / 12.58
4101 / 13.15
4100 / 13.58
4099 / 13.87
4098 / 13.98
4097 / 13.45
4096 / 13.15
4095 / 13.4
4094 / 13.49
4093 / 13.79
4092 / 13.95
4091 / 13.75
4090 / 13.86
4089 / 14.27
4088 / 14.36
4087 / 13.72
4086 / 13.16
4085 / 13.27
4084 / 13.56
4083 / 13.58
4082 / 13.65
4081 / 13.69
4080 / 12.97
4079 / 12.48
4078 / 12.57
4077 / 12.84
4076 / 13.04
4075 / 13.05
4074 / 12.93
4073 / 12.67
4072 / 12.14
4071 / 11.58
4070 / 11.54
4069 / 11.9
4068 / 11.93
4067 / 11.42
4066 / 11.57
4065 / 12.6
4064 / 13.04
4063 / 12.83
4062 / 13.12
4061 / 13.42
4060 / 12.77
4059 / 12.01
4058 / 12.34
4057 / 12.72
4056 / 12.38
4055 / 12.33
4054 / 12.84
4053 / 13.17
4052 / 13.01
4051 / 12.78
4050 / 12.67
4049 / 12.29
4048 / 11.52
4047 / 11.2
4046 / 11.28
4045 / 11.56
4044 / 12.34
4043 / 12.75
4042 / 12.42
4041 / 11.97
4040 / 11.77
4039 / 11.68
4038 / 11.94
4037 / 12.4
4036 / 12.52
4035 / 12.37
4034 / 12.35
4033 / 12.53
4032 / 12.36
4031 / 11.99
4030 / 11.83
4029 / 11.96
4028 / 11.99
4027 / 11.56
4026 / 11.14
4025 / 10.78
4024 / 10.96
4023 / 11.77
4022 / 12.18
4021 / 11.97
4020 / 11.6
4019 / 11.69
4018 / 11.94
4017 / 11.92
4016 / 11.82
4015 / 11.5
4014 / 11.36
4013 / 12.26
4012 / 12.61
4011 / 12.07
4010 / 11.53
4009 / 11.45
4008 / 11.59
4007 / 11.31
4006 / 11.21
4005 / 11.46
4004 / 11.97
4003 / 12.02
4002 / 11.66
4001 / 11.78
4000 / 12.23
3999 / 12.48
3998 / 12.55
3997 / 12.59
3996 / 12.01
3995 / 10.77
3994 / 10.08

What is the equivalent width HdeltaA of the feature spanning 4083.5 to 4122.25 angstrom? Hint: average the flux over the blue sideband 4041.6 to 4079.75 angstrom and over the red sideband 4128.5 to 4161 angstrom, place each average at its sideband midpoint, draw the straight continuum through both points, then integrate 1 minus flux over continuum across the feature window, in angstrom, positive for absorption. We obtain -3.4 angstrom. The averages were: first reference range 12.4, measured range 13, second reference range 11.6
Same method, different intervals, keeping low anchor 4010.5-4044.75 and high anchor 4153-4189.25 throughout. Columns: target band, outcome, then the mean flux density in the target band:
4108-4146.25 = 0.9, 11.8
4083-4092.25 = -1.3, 13.8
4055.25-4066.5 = -0.6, 12.6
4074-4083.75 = -0.9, 13.1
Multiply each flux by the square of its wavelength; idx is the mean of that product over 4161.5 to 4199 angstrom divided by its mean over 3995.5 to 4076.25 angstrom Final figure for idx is 1.1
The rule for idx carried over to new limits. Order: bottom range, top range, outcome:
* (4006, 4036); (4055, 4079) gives 1.08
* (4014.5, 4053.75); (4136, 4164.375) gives 1.04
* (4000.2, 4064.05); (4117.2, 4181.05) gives 1.02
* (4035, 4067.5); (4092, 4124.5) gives 1.07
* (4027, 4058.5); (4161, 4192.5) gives 1.06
